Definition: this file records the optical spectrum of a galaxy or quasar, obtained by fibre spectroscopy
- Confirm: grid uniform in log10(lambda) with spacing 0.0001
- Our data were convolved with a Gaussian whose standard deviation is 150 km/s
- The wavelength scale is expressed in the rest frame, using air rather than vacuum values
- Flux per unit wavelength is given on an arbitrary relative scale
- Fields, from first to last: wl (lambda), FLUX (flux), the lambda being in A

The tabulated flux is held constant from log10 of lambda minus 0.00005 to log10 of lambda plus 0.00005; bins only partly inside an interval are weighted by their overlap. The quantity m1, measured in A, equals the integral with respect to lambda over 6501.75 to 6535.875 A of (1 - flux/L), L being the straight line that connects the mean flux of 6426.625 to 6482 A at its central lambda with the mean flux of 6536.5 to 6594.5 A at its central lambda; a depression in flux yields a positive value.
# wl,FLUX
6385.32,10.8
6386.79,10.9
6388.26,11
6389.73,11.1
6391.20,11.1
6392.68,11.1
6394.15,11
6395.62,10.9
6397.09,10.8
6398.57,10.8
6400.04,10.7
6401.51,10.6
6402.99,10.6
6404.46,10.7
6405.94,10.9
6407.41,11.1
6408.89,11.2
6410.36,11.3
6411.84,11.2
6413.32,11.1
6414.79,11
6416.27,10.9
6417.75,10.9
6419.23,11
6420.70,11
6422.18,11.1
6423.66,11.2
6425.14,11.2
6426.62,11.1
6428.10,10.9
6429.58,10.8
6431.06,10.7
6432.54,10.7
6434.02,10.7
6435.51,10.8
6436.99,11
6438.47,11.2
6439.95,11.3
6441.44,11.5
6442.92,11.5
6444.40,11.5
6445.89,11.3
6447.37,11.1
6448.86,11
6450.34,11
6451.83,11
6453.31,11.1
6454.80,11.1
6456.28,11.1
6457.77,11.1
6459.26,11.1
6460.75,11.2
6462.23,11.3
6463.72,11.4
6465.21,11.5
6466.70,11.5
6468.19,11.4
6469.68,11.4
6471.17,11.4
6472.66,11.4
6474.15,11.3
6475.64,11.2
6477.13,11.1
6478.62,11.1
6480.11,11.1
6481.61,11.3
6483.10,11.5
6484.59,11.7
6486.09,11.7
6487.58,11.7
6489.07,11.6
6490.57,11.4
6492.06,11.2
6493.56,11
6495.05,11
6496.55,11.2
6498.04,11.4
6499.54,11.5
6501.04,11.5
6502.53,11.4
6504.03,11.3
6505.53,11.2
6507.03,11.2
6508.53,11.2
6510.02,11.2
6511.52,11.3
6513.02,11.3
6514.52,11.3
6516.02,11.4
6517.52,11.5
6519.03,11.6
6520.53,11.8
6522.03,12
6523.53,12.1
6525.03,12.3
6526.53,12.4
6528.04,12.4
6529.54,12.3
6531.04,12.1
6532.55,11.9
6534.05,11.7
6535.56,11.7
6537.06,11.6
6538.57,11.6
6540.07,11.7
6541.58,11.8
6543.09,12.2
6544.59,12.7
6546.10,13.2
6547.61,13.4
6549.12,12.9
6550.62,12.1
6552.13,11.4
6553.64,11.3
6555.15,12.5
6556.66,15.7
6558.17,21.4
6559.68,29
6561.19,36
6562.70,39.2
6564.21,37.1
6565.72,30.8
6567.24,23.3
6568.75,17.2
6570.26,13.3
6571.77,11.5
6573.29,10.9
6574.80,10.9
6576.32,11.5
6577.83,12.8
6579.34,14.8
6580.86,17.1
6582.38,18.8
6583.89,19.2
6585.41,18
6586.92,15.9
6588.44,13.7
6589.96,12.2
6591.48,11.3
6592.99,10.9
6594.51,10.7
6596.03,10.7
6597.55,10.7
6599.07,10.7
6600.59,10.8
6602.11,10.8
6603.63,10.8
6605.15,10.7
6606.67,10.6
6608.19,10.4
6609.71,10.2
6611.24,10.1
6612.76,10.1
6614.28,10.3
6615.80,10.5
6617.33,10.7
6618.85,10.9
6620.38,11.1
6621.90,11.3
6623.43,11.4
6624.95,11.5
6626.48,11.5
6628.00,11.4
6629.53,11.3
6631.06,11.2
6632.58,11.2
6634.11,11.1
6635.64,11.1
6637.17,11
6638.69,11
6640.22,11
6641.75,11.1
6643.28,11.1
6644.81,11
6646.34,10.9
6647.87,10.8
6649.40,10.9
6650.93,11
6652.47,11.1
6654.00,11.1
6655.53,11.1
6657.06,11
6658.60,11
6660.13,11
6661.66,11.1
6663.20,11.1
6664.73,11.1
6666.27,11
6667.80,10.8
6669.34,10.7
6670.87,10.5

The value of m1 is 6.2 A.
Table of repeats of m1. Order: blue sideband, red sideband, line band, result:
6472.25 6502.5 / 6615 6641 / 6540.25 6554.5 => -1.3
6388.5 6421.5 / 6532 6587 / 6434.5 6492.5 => 8.1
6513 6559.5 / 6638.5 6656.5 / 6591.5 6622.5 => 2.5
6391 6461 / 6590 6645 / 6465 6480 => -0.4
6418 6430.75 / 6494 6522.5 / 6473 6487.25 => -0.1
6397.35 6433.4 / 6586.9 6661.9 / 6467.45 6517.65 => -1.6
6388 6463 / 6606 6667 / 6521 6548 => -2.8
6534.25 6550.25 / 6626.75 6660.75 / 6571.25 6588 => -4.1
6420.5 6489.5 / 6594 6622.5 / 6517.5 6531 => -1.4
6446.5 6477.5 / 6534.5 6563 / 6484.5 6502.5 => 2.2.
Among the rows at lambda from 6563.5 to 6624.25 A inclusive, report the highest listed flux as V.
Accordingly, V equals 37.1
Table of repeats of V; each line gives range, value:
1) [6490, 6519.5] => 11.6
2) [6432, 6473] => 11.5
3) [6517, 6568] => 39.2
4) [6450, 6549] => 13.4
